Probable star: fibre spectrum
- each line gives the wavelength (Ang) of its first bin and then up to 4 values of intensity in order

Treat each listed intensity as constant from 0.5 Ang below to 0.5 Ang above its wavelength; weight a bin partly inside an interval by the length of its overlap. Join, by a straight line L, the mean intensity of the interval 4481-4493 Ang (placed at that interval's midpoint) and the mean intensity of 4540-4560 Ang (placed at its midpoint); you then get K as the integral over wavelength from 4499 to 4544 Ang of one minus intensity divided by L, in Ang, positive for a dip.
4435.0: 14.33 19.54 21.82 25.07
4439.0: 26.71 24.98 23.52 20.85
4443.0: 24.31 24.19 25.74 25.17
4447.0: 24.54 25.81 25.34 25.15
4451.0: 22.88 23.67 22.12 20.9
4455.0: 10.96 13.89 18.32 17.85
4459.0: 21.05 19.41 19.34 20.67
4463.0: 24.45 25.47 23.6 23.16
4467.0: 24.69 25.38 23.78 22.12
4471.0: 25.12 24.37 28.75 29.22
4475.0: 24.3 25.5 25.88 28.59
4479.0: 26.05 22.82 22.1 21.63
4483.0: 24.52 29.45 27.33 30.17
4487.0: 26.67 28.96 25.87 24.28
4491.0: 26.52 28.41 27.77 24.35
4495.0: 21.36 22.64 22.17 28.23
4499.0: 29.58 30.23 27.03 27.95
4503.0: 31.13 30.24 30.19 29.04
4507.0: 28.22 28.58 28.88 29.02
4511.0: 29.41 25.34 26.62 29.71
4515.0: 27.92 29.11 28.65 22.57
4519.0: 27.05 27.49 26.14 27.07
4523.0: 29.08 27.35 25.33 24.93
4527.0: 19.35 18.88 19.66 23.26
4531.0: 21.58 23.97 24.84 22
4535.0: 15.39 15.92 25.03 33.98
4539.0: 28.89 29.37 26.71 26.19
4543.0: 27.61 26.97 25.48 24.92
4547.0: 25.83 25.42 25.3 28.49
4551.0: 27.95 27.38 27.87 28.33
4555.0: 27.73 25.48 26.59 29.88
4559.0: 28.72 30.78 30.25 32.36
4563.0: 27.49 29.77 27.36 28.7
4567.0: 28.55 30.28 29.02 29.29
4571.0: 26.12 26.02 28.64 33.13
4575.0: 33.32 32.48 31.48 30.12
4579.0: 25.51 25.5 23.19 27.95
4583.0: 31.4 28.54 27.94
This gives 0.9 Ang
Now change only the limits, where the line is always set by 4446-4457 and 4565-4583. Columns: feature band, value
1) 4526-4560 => 2.1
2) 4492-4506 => -1.7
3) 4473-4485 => -1.3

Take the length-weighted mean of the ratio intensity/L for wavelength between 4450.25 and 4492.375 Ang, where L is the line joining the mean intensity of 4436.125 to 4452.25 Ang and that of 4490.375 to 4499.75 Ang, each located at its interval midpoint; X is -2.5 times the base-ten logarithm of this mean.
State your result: 0.06 mag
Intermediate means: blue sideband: 24.3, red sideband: 25.8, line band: 23.8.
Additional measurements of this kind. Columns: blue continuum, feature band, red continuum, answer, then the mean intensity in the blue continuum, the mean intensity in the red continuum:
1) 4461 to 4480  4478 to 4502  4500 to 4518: 0.03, 24.9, 28.5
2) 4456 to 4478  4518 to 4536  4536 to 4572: 0.13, 23.3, 27.8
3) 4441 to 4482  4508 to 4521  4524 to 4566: -0.11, 23.2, 26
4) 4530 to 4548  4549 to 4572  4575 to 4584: -0.06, 24.9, 28.7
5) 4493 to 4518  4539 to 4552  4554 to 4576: 0.07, 27.6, 29.1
